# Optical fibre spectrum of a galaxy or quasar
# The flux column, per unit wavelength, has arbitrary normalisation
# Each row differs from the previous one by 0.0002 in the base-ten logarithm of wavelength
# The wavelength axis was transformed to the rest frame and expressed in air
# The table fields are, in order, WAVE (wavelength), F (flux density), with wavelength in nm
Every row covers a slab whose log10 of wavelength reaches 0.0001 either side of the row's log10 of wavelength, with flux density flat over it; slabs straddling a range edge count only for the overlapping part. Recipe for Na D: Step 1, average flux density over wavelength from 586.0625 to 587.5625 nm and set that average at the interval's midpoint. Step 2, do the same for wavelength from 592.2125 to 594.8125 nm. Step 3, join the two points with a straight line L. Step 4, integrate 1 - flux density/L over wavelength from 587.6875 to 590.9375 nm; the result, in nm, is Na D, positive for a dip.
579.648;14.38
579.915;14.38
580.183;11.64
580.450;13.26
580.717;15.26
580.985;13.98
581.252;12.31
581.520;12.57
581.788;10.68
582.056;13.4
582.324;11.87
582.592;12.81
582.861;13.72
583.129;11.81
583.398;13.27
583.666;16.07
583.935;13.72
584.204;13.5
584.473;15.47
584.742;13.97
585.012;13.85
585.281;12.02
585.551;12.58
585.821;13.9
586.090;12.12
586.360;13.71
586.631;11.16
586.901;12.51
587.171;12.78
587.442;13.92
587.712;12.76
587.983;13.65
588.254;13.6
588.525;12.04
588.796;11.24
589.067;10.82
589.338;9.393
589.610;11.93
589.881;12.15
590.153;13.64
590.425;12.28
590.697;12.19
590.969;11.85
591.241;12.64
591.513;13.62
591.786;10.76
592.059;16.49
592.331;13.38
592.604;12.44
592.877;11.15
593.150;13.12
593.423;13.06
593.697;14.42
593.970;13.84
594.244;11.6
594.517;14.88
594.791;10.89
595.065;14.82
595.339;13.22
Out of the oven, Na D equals 0.18 nm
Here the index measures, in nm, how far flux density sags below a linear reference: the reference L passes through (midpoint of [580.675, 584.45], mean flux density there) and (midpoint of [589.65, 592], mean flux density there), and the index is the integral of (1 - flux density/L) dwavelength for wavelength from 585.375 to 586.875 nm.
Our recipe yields 0.03 nm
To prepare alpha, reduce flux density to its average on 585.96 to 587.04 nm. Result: 12.4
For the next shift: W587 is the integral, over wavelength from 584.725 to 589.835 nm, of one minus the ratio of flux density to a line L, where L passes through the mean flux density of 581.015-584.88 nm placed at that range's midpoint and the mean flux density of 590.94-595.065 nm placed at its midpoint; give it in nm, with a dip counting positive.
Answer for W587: 0.26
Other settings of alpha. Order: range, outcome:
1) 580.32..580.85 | 14.3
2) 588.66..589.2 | 11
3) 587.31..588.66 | 13.2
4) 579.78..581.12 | 13.7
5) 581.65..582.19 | 12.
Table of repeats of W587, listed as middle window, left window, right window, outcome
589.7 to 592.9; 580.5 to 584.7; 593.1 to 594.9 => 0.108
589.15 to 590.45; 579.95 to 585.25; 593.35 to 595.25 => 0.151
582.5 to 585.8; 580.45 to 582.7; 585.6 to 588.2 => -0.171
